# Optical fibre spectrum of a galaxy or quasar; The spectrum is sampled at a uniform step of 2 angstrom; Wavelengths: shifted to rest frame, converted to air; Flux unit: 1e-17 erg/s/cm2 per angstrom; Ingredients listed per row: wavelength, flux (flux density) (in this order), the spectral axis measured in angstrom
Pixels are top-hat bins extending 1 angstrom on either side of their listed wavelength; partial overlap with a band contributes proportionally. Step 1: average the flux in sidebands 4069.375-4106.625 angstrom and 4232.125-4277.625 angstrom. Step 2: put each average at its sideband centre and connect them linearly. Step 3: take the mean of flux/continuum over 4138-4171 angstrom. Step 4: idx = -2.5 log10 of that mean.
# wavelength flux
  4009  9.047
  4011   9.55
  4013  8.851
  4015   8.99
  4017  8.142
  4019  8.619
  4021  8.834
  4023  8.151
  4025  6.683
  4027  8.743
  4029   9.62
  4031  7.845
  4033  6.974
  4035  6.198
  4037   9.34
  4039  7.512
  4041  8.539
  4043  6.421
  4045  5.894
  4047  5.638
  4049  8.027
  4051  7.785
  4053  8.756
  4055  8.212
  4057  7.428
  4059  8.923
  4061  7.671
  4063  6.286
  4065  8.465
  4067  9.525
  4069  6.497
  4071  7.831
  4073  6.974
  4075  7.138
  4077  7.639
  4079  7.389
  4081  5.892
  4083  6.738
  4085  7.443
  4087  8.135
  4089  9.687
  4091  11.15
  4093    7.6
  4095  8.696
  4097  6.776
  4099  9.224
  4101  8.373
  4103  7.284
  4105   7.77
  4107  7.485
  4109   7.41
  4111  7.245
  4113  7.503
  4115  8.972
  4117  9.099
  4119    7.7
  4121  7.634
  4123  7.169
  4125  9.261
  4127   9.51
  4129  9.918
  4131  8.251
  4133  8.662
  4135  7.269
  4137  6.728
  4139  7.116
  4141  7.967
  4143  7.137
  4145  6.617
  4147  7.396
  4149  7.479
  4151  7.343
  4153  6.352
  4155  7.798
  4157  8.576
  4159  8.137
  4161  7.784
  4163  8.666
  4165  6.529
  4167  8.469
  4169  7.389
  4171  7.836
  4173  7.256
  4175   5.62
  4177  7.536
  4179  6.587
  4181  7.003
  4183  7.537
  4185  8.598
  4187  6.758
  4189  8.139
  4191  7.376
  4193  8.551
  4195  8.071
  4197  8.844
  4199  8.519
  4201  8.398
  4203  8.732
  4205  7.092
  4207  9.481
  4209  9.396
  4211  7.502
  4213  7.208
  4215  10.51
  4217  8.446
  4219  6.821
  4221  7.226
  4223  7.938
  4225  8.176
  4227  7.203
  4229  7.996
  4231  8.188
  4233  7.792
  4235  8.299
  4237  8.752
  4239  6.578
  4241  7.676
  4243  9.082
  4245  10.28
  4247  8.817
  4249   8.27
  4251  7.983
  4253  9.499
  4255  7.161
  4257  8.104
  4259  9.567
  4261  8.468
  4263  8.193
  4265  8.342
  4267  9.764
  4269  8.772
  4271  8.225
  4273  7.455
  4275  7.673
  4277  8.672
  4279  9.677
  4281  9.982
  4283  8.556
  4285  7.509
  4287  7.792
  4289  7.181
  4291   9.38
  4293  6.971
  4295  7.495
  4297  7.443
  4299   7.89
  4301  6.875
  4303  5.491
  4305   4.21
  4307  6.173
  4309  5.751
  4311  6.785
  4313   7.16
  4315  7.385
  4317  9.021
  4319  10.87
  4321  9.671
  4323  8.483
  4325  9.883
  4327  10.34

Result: 0.072 mag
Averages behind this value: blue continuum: 7.84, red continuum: 8.41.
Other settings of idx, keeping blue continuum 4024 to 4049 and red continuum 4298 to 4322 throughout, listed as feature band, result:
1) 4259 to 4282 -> -0.19 mag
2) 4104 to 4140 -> -0.09 mag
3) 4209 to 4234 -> -0.09 mag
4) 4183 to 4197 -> -0.08 mag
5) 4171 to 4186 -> 0.02 mag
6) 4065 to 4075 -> -0.04 mag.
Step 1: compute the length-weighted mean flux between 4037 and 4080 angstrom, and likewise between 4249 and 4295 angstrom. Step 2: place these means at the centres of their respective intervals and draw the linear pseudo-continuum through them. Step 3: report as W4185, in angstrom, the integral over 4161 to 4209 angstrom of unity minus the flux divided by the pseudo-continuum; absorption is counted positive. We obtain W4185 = 1.5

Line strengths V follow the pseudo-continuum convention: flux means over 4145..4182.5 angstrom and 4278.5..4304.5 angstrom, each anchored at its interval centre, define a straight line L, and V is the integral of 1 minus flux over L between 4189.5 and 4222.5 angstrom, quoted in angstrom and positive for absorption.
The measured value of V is -3.19 angstrom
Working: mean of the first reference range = 7.41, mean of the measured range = 8.25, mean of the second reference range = 7.76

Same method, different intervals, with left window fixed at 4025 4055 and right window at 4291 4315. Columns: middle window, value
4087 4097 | -1.9 angstrom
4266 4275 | -2.1 angstrom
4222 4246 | -4.1 angstrom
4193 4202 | -1.7 angstrom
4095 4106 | -0.8 angstrom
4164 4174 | -0.4 angstrom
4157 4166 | -0.8 angstrom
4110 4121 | -1.0 angstrom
